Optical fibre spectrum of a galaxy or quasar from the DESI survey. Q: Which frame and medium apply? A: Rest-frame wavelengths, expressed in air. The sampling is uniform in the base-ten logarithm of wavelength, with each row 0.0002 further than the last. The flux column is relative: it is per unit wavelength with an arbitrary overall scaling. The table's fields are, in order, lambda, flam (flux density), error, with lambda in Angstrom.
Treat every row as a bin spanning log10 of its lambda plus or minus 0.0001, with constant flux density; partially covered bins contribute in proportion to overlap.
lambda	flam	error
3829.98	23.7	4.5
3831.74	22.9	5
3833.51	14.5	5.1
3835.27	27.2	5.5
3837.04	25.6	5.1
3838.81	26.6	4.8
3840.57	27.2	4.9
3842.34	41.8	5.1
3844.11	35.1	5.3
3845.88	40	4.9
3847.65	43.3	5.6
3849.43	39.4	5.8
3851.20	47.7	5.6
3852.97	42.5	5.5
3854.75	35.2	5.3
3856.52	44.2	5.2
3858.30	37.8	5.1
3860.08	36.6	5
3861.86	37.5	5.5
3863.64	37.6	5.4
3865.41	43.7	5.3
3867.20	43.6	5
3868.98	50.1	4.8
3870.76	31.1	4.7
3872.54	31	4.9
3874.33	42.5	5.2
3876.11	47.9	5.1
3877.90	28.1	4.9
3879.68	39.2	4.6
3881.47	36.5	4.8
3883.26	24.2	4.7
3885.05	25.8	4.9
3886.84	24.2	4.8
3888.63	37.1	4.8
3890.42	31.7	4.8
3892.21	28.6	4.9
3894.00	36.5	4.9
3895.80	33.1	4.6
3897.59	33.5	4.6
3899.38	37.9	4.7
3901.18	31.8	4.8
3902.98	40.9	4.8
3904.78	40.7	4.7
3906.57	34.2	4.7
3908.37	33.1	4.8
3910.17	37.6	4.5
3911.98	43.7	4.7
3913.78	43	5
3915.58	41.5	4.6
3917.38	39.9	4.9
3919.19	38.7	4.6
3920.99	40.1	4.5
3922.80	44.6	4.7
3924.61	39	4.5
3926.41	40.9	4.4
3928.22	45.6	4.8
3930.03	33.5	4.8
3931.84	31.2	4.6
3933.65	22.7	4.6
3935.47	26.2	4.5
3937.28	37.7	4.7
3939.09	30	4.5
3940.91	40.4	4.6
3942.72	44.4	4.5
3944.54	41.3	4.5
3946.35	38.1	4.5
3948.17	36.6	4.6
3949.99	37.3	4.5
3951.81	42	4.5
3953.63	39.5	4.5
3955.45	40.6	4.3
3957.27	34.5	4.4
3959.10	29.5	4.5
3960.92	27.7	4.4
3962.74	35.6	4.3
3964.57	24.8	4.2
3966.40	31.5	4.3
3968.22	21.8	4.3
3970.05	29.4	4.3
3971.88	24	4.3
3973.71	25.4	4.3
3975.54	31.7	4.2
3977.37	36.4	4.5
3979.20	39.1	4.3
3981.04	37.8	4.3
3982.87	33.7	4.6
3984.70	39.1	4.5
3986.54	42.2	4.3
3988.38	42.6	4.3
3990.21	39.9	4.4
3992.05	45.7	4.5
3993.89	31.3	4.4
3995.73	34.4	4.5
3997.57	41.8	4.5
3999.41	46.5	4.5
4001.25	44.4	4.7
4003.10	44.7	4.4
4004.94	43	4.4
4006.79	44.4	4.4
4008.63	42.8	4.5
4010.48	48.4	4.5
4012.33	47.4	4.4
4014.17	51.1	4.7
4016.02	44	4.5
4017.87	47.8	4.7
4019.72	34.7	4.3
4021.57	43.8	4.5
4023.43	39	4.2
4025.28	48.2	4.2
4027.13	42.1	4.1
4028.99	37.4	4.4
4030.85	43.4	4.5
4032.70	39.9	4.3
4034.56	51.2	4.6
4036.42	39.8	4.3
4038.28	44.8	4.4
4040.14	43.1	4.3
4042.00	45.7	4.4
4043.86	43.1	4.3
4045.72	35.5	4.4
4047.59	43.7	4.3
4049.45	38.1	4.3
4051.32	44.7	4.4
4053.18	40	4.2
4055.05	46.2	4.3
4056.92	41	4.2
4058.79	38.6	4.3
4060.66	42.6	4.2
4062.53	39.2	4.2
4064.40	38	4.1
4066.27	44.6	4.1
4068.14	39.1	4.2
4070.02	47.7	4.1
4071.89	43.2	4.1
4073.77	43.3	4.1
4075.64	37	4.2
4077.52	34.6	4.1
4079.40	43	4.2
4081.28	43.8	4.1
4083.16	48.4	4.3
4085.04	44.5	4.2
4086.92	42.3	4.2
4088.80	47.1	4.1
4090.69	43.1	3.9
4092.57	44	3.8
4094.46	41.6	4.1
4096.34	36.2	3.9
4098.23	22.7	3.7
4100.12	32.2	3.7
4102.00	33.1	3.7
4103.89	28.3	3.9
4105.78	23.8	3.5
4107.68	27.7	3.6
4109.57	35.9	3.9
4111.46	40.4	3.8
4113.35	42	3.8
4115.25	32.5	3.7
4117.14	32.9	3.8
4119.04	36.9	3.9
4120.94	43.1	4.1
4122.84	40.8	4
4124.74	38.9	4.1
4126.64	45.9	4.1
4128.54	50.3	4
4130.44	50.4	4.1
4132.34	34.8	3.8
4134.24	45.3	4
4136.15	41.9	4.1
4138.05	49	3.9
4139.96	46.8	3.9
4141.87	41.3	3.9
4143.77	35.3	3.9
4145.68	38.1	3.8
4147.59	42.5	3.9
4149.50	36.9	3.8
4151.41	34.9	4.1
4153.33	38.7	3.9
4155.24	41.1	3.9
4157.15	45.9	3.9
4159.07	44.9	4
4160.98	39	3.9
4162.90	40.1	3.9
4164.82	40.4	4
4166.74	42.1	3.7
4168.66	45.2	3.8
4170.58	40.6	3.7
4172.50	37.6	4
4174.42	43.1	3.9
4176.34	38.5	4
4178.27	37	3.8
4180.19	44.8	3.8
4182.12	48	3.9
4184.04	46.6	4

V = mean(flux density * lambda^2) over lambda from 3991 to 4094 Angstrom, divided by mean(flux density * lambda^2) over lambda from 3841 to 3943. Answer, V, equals 1.24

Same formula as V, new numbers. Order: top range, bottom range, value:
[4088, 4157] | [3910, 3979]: 1.20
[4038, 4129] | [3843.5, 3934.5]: 1.17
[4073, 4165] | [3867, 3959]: 1.20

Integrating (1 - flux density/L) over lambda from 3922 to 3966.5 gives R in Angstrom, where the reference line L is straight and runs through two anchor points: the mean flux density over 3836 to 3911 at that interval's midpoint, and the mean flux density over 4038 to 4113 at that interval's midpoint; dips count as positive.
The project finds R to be 1.9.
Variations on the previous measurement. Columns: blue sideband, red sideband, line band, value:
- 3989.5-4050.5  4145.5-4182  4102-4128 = 3.30 Angstrom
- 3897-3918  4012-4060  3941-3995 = 6.67 Angstrom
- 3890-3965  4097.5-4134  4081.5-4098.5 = -2.43 Angstrom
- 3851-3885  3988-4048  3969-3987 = 3.50 Angstrom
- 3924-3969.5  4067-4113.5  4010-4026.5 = -3.65 Angstrom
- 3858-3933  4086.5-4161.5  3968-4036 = -3.89 Angstrom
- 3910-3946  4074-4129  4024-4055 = -3.53 Angstrom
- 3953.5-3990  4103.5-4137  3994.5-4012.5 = -4.66 Angstrom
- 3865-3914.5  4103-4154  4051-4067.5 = -1.42 Angstrom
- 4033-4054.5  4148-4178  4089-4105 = 2.36 Angstrom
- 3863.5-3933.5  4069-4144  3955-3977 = 4.76 Angstrom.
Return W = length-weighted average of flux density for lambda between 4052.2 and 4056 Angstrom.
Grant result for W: 43.1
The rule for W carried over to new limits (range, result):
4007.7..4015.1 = 47.5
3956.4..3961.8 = 30.5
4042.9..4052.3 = 41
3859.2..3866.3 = 38.9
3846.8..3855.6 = 41.6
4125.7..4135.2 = 45.4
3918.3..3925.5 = 40.6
